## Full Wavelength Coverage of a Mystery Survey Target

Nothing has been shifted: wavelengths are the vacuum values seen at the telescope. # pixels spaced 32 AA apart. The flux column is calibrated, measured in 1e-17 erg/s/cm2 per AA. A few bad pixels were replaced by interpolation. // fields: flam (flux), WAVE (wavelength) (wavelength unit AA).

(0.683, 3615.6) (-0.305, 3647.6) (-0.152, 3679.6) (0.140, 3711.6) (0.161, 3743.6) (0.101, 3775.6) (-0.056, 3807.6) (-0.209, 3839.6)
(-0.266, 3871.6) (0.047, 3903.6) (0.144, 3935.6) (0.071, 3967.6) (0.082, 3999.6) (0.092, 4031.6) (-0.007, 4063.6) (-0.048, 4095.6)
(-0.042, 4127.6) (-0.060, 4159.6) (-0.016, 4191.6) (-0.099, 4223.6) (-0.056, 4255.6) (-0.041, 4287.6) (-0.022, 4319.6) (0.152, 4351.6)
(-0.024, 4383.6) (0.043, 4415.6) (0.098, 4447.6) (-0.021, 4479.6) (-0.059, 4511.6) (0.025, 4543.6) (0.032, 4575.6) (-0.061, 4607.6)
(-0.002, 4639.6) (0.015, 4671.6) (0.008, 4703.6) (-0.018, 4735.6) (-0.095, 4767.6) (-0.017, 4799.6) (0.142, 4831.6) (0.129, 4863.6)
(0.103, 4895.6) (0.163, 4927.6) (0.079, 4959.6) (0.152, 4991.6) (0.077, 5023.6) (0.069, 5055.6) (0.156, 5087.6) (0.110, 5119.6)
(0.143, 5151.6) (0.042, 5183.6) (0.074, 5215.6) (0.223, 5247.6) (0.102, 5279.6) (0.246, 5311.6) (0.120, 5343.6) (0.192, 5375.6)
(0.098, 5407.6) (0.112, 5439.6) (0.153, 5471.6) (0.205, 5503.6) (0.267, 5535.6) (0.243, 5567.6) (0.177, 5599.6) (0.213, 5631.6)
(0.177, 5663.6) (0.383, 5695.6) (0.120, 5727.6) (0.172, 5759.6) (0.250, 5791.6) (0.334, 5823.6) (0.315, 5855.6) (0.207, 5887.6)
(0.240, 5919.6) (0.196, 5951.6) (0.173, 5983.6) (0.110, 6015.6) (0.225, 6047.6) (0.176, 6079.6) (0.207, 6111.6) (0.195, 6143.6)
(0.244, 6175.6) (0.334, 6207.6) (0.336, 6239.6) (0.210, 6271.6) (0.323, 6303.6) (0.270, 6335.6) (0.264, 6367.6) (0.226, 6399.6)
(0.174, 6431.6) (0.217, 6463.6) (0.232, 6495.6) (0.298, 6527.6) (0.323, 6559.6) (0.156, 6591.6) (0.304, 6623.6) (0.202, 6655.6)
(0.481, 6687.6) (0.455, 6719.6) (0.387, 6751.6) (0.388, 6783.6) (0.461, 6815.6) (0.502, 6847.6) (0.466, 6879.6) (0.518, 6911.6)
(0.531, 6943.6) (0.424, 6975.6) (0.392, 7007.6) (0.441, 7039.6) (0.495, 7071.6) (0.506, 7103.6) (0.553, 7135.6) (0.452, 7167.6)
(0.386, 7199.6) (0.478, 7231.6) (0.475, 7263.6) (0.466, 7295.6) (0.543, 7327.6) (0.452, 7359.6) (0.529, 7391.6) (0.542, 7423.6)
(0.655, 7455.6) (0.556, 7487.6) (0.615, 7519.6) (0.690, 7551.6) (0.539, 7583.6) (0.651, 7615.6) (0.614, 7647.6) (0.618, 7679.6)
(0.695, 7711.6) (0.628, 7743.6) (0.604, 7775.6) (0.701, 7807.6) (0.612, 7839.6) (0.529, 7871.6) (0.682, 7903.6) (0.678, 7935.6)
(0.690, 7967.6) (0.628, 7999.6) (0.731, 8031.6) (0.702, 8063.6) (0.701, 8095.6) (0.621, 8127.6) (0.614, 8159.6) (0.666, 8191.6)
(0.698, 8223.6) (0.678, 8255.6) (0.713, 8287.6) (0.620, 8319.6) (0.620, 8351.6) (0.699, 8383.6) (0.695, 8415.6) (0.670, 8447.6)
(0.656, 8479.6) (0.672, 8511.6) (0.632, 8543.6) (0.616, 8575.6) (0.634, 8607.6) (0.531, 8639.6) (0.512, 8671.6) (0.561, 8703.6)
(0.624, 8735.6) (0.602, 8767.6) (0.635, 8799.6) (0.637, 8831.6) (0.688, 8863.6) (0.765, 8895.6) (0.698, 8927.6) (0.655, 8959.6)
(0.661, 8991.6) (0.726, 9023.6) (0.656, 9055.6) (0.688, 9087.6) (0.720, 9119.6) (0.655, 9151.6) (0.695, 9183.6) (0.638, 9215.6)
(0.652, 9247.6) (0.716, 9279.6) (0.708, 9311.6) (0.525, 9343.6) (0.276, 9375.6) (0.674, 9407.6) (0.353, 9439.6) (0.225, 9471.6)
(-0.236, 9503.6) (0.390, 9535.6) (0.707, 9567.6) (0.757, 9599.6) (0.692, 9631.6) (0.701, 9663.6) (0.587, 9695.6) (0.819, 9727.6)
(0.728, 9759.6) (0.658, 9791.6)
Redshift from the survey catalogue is 0.68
